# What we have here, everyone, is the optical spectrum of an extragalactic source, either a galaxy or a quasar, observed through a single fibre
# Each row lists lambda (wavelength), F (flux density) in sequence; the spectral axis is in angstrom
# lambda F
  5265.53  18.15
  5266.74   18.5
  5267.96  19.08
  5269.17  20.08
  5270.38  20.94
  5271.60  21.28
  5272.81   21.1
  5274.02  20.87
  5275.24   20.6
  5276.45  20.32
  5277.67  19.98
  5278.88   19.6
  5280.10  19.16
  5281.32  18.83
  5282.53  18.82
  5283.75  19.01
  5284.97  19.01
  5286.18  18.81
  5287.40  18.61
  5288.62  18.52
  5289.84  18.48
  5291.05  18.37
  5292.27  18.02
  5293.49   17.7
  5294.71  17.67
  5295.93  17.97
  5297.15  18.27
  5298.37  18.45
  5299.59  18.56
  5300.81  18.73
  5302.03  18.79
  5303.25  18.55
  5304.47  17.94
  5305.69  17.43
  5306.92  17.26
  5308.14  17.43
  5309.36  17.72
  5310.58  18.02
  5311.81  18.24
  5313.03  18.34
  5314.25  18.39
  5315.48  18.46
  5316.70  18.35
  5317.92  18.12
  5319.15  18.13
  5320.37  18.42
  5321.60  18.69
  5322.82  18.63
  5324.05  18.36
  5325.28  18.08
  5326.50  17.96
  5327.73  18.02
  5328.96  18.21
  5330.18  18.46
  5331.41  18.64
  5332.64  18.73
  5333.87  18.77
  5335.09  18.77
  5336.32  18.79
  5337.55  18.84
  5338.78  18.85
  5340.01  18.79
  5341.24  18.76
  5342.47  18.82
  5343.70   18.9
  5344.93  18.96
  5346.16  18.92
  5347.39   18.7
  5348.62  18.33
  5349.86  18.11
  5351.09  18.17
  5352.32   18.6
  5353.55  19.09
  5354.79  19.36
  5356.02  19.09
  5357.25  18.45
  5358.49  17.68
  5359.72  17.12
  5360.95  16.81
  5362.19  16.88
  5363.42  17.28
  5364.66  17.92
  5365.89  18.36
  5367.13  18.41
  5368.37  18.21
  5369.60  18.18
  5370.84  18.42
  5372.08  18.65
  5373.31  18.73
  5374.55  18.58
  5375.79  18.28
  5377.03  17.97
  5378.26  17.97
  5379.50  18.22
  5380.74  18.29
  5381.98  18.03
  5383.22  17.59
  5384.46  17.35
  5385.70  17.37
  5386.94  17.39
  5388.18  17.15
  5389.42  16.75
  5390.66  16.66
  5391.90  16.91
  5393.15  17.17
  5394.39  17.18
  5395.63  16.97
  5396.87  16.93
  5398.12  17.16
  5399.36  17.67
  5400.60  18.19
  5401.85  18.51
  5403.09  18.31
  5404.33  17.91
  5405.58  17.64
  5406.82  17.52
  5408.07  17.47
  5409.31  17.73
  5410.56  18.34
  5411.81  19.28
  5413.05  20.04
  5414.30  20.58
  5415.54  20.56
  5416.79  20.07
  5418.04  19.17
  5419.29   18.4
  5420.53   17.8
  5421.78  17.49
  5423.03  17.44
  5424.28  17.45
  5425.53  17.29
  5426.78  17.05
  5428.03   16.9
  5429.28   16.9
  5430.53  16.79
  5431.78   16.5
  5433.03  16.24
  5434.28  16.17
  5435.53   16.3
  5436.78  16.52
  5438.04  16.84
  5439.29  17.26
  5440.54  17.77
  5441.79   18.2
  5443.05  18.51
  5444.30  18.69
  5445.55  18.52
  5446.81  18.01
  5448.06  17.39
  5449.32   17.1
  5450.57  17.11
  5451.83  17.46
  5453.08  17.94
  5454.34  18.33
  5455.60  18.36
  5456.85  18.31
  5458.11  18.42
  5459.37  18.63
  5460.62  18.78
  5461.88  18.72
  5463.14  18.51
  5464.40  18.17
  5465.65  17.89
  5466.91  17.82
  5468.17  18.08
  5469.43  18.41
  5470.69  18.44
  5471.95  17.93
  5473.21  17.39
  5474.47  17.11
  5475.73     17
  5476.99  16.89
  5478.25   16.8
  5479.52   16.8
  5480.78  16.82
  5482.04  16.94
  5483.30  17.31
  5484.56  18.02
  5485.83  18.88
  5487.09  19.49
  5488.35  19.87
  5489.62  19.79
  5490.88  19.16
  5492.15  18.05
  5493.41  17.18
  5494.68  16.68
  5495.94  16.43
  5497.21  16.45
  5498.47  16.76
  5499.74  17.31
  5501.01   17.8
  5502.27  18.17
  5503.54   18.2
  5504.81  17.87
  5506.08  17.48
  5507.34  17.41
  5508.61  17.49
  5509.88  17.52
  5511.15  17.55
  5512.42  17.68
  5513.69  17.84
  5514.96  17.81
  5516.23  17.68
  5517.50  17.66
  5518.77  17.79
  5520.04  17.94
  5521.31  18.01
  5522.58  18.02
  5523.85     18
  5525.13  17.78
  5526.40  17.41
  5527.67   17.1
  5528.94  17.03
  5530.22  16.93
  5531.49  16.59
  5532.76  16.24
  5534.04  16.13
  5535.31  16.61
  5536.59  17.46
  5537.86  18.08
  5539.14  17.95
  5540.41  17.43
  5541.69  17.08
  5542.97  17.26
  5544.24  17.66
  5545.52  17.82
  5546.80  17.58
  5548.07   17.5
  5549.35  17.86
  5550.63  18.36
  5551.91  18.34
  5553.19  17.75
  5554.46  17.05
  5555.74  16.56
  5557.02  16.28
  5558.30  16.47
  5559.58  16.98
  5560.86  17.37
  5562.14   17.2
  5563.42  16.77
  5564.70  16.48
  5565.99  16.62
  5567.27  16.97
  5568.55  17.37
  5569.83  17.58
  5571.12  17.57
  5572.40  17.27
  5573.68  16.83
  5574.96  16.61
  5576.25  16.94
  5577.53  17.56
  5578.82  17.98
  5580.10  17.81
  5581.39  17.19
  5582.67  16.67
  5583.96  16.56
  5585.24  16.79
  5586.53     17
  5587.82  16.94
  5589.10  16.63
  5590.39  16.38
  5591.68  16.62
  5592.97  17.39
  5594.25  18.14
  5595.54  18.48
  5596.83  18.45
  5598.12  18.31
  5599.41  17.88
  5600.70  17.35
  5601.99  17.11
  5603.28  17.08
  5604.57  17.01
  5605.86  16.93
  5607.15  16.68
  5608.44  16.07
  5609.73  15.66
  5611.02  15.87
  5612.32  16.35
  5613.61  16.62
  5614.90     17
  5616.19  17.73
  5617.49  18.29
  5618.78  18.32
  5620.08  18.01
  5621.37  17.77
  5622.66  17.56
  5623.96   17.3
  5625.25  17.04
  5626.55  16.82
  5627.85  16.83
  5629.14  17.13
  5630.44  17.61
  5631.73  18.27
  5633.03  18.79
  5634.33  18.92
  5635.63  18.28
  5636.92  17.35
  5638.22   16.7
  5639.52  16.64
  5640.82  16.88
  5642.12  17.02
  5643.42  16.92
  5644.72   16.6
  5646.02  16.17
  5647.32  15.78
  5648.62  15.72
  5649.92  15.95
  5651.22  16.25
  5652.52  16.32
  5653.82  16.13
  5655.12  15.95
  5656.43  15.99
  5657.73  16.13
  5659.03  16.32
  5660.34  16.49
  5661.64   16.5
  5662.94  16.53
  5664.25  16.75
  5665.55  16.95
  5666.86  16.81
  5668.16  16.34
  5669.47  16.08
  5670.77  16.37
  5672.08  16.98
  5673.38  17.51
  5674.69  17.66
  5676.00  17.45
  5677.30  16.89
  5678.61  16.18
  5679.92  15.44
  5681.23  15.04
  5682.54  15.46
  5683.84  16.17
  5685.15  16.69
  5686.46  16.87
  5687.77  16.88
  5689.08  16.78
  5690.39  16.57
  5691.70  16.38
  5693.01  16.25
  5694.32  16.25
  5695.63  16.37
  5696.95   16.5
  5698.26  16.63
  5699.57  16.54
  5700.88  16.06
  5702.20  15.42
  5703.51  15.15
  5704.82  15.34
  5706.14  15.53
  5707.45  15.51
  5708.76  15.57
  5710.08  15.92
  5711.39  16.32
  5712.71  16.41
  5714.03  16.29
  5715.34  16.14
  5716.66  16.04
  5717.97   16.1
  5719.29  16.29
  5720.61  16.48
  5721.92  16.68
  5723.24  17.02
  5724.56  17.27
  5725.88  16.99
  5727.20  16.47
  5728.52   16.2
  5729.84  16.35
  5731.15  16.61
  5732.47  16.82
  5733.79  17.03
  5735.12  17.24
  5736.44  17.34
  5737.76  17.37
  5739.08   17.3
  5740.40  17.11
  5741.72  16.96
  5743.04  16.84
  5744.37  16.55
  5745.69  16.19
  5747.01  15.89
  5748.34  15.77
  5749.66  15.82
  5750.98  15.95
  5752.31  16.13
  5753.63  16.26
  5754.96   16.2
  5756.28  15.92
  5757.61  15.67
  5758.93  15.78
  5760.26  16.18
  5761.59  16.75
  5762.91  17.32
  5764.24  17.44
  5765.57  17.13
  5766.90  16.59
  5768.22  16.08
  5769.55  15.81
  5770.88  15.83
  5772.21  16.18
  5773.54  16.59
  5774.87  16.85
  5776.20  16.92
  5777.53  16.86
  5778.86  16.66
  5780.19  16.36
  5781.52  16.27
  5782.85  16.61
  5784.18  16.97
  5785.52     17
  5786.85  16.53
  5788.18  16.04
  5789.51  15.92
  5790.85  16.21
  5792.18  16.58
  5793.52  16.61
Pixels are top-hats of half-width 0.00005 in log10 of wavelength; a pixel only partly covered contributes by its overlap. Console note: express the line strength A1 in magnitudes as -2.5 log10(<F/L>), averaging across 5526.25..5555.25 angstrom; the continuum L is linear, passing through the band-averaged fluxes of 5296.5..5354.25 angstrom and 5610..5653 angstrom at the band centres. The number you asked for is 0.01 mag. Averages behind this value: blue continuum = 18.4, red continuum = 17.1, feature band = 17.4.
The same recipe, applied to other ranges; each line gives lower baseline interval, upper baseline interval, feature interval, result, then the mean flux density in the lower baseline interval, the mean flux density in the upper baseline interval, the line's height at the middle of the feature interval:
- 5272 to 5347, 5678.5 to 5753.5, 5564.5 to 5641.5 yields -0.02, 18.6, 16.3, 17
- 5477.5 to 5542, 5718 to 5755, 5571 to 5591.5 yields 0.02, 17.6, 16.6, 17.3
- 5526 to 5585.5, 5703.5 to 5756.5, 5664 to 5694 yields 0.01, 17.2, 16.4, 16.6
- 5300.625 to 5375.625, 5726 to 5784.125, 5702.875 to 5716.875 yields 0.06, 18.3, 16.5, 16.7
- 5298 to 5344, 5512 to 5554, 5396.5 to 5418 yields -0.03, 18.4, 17.5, 18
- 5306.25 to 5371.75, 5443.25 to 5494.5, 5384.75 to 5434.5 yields 0.02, 18.3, 18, 18.1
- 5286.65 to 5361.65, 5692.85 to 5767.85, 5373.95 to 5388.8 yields 0.01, 18.3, 16.4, 18.1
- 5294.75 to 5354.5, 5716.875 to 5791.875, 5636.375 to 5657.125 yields 0.04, 18.4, 16.5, 17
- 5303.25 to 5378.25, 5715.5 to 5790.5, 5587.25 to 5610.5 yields 0.00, 18.3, 16.5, 17.2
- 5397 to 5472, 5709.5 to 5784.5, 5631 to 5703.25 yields 0.02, 17.9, 16.5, 16.9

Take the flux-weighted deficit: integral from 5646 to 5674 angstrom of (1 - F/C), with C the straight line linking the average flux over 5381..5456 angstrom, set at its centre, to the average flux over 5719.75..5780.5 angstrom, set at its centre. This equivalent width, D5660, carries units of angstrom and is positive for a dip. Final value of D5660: 0.8 angstrom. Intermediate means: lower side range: 17.7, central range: 16.4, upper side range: 16.6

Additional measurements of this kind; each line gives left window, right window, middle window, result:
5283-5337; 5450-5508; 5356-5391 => 0.58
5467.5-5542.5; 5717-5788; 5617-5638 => -0.82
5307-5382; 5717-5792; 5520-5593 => 0.82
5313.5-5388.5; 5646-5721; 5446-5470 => -0.60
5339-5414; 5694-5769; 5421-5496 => -0.15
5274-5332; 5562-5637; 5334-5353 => -0.38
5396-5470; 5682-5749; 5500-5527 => -0.42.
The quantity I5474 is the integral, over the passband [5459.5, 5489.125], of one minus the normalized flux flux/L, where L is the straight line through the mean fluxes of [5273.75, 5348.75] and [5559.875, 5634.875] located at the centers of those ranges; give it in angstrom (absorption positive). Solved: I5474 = -0.20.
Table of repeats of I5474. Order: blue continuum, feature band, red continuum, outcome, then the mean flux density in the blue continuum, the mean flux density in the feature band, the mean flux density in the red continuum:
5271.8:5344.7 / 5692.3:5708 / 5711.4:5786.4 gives 0.7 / 18.6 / 16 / 16.5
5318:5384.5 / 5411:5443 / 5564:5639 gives 0.4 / 18.3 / 17.8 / 17.3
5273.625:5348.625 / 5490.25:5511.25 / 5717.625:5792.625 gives 0.2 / 18.6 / 17.5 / 16.5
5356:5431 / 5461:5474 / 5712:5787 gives -0.4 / 17.9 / 18.1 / 16.5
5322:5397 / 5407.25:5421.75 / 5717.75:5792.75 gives -0.8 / 18.1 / 19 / 16.5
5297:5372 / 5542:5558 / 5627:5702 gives -0.2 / 18.3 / 17.5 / 16.6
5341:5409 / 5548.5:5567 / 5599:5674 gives 0.1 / 18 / 17.1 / 16.9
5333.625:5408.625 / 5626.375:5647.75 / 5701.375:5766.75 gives -0.5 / 18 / 17.2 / 16.4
